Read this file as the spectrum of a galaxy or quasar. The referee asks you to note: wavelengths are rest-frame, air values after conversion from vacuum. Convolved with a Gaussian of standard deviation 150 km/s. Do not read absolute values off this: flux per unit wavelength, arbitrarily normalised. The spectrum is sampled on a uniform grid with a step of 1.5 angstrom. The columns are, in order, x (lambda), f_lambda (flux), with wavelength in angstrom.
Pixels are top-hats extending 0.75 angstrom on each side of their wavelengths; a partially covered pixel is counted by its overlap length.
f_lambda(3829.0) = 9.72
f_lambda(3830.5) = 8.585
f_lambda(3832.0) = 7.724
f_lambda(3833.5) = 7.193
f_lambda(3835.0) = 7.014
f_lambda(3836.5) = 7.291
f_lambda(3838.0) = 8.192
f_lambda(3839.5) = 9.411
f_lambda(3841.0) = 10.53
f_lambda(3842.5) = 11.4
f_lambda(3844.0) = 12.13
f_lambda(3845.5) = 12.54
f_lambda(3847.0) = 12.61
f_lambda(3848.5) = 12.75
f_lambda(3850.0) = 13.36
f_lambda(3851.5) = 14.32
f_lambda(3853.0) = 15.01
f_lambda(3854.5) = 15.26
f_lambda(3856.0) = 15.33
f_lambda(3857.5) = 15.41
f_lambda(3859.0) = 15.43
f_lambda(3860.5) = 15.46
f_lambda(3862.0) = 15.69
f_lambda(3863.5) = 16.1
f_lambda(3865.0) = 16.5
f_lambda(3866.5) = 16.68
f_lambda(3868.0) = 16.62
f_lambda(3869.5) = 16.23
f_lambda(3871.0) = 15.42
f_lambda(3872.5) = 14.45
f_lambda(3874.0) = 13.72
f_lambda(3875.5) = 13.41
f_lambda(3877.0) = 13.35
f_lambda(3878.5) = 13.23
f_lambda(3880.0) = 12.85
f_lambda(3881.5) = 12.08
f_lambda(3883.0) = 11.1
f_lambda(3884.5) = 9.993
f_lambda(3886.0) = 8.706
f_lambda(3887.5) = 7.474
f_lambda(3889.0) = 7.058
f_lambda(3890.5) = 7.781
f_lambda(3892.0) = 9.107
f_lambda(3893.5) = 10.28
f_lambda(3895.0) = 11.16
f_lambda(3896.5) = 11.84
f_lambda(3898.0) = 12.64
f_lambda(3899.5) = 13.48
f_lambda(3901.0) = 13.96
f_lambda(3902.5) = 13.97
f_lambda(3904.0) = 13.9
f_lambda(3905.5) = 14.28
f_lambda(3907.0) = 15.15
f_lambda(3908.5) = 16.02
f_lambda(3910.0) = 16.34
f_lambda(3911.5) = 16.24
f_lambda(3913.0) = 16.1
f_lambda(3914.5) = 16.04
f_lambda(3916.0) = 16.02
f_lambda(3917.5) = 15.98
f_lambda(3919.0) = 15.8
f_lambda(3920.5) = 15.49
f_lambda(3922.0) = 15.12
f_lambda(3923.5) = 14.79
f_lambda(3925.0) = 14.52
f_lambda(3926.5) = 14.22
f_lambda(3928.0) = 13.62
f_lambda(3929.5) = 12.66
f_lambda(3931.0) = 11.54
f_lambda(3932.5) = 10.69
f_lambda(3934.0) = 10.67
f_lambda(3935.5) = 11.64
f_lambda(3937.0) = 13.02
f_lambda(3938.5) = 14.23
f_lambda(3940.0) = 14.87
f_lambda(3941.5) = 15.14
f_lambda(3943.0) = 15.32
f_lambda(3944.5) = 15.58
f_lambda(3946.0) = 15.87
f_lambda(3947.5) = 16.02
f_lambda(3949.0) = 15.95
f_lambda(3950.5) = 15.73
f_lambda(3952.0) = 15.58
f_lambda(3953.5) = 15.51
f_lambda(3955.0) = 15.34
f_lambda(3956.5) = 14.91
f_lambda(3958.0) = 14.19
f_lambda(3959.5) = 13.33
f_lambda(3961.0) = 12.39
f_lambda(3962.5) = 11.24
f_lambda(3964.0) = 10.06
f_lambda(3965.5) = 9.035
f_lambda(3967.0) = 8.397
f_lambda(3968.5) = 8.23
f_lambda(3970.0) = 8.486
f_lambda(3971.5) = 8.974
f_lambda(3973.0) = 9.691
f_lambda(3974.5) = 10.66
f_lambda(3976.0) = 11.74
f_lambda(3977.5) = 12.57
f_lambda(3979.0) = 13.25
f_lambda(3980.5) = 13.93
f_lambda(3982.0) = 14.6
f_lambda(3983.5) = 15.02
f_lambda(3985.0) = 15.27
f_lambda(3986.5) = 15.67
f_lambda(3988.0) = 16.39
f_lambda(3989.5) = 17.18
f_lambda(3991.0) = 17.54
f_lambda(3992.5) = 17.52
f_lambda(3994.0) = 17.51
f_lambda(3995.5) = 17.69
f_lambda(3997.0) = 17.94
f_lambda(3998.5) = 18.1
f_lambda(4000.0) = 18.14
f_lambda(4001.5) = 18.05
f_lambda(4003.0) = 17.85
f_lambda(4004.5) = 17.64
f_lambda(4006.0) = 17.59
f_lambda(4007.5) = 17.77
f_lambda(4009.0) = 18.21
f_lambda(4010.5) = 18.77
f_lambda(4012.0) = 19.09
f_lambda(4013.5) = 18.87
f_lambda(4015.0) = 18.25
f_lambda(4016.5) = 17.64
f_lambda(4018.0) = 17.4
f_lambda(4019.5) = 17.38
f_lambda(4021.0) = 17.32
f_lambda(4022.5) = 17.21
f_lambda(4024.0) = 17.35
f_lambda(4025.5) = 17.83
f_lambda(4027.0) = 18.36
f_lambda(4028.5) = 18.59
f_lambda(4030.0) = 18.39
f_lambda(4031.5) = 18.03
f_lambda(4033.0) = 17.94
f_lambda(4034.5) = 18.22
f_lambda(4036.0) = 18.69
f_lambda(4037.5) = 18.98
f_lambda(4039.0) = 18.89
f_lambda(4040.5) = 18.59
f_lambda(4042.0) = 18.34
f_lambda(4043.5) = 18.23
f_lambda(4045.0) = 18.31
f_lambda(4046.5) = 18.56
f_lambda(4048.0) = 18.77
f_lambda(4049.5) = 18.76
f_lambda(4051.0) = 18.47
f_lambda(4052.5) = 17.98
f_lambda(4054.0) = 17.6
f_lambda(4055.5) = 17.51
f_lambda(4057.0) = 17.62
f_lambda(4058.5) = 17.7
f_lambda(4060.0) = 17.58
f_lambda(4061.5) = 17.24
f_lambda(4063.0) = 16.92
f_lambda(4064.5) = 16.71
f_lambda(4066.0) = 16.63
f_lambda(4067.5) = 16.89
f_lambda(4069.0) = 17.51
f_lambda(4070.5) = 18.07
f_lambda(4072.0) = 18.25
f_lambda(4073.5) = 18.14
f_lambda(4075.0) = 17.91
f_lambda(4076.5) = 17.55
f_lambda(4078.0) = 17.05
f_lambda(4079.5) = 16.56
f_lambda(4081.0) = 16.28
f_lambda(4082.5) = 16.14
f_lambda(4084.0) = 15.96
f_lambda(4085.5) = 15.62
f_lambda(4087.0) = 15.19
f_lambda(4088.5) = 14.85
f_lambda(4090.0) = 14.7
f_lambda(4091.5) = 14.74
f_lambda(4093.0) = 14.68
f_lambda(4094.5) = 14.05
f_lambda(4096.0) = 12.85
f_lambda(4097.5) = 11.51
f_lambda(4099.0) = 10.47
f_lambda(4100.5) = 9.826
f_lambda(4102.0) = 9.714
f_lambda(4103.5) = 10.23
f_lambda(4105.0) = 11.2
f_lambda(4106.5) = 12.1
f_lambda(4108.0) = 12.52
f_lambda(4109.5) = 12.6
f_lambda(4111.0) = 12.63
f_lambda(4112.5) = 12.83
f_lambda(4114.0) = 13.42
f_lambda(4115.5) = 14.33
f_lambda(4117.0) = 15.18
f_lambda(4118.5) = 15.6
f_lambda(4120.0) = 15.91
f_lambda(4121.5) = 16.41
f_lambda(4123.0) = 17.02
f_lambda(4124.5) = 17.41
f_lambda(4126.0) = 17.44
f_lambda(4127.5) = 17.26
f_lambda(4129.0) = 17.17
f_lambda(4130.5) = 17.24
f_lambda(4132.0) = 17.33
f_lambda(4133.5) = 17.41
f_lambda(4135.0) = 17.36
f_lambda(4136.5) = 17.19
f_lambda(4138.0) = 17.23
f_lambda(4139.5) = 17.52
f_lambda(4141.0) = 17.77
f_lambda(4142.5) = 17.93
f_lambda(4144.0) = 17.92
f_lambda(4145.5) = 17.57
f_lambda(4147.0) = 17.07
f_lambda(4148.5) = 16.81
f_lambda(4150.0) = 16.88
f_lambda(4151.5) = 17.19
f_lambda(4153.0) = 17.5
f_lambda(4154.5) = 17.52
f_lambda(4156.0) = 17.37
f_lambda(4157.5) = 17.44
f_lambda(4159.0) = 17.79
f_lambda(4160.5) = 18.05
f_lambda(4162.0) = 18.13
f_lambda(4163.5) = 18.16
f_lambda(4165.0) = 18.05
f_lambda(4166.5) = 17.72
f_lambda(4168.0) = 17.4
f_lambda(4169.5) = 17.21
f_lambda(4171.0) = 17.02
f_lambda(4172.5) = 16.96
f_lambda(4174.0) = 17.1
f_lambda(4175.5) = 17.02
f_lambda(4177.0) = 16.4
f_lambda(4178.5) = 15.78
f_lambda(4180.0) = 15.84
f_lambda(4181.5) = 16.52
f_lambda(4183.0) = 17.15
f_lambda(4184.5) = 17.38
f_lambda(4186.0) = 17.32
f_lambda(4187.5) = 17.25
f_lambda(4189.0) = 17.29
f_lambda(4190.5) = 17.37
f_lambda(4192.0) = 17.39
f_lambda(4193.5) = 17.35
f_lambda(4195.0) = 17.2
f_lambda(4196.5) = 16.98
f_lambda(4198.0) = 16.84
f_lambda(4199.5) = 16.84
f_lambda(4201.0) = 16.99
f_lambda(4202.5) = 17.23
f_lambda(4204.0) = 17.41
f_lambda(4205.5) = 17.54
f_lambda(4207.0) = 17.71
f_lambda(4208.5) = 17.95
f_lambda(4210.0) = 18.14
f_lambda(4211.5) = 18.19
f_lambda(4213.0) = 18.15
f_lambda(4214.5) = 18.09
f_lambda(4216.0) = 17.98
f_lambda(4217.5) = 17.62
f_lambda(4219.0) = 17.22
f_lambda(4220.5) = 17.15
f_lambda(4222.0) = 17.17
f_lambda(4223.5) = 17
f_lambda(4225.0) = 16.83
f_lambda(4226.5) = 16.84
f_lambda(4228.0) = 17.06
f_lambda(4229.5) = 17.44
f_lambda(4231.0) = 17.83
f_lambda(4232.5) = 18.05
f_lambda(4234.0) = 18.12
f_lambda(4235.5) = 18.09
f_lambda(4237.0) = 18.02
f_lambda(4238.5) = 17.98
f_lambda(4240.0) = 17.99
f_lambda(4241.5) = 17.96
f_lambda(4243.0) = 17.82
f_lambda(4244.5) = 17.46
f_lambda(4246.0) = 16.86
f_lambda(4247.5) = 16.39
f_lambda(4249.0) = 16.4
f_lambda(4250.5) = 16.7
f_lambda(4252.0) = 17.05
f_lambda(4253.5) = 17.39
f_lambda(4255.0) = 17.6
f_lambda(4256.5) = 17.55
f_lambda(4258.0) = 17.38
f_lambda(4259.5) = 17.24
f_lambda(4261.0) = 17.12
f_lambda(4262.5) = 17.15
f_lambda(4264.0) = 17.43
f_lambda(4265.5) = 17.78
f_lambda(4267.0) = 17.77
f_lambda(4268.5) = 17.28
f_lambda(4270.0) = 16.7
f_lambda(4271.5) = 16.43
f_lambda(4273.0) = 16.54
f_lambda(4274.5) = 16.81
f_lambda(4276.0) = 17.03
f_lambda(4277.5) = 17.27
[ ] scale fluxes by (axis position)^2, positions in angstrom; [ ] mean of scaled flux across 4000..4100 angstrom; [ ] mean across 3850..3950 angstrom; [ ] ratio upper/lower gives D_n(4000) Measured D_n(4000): 1.3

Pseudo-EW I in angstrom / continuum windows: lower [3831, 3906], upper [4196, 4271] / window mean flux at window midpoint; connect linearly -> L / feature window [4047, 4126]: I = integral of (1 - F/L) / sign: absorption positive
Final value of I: -0.57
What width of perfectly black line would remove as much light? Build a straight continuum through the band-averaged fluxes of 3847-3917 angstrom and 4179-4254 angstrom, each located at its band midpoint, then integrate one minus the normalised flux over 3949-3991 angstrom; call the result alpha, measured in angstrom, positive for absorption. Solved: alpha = 4.6 angstrom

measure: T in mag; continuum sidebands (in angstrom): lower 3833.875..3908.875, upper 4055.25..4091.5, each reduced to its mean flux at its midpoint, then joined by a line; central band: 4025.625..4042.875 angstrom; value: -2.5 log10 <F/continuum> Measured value -0.15 mag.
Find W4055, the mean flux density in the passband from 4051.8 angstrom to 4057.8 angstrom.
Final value 17.7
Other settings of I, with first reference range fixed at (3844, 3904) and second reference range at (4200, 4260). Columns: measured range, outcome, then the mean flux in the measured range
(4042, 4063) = -3.7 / 18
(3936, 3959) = -1.7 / 15.1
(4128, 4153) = -1.5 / 17.4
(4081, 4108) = 4.4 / 13.2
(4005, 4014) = -2.2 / 18.3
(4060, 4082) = -2.4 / 17.3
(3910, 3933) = -1.6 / 14.7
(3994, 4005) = -2.4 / 17.9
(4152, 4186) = -1.0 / 17.3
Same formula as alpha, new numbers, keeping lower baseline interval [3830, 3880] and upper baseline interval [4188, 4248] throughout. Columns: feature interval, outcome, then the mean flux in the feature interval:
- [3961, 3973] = 4.13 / 9.43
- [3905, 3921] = -2.42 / 15.8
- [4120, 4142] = -1.09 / 17.2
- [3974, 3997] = -0.97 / 15.2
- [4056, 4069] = -1.35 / 17.2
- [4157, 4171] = -0.76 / 17.7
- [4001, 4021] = -4.13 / 18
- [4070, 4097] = -0.26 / 16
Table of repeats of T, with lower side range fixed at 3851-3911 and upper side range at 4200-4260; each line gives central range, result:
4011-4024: -0.19 mag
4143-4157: -0.05 mag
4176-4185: 0.03 mag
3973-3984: 0.14 mag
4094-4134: 0.15 mag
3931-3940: 0.15 mag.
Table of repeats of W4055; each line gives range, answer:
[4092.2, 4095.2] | 14.4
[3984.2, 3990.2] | 16.1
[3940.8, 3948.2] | 15.6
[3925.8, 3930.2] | 13.5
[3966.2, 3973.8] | 8.77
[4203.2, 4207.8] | 17.6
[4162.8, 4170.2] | 17.7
